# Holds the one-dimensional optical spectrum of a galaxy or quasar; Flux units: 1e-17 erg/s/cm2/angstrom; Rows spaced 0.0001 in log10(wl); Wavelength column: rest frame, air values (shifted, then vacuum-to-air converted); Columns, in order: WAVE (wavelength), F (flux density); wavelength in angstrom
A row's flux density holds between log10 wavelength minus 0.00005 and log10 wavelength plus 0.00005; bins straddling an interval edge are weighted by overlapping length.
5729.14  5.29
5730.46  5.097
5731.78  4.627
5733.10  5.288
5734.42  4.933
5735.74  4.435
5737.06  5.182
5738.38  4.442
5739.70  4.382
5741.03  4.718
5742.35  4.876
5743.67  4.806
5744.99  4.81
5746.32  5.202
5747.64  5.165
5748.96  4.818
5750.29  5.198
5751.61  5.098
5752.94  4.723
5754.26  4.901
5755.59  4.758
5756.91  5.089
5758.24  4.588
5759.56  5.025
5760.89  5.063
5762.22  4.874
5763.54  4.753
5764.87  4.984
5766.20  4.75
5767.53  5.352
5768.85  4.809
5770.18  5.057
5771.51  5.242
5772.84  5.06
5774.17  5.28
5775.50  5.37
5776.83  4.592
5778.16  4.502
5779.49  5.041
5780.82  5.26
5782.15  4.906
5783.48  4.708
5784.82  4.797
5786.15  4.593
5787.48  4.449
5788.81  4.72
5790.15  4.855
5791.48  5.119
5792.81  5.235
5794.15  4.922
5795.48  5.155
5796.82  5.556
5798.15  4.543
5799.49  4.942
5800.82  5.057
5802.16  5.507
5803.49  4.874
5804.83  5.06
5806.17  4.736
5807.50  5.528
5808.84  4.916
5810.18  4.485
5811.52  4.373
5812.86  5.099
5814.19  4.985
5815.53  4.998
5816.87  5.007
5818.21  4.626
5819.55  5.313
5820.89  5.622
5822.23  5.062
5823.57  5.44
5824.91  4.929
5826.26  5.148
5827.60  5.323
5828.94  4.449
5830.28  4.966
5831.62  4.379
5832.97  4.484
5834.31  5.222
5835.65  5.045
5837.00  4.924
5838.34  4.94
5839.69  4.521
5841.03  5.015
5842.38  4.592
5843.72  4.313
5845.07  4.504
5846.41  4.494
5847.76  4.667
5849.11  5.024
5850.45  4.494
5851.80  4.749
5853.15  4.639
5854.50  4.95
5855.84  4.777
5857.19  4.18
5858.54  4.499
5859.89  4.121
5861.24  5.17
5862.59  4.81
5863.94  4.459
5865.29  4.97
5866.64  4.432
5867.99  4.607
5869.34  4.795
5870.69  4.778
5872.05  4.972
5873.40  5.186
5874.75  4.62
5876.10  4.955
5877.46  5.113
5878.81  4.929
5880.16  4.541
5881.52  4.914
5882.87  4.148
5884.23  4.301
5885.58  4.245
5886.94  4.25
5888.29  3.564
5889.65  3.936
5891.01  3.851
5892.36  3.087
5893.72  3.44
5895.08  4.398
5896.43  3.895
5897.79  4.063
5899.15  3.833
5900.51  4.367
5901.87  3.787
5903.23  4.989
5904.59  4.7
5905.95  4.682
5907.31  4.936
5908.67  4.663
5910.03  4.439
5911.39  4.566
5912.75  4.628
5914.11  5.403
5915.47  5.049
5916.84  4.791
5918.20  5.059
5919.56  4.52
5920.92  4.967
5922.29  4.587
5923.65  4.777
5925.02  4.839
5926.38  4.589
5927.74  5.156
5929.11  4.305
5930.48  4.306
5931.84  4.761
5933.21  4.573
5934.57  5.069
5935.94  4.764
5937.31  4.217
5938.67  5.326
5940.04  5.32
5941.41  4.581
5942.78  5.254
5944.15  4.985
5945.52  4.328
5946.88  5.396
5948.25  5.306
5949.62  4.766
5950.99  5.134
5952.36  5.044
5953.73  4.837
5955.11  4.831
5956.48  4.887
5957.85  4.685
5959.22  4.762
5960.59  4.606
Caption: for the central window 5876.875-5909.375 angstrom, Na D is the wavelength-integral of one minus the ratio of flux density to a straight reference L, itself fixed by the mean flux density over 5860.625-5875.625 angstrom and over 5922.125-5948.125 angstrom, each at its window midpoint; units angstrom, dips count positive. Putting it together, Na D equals 3.6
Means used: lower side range 4.8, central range 4.27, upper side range 4.81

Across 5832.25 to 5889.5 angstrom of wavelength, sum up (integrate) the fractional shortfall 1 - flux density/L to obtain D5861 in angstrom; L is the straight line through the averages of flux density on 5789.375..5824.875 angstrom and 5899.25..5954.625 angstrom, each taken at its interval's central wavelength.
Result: 3.1 angstrom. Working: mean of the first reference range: 5.04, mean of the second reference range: 4.78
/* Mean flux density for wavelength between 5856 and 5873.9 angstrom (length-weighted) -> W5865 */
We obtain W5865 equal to 4.69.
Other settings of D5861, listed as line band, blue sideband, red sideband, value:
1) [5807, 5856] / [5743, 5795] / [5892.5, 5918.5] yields -1.4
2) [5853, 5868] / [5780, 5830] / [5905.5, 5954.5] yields 0.9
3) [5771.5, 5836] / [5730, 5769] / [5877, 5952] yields -2.3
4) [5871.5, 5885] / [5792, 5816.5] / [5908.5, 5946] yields 0.3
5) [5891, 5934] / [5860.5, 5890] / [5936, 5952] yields 2.7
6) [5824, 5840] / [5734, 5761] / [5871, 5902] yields -1.3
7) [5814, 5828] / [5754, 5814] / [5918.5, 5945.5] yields -0.7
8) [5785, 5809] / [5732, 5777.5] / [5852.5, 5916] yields -1.0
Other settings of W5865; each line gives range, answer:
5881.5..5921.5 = 4.37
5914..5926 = 4.86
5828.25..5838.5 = 4.8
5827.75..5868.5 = 4.69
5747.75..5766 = 4.92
